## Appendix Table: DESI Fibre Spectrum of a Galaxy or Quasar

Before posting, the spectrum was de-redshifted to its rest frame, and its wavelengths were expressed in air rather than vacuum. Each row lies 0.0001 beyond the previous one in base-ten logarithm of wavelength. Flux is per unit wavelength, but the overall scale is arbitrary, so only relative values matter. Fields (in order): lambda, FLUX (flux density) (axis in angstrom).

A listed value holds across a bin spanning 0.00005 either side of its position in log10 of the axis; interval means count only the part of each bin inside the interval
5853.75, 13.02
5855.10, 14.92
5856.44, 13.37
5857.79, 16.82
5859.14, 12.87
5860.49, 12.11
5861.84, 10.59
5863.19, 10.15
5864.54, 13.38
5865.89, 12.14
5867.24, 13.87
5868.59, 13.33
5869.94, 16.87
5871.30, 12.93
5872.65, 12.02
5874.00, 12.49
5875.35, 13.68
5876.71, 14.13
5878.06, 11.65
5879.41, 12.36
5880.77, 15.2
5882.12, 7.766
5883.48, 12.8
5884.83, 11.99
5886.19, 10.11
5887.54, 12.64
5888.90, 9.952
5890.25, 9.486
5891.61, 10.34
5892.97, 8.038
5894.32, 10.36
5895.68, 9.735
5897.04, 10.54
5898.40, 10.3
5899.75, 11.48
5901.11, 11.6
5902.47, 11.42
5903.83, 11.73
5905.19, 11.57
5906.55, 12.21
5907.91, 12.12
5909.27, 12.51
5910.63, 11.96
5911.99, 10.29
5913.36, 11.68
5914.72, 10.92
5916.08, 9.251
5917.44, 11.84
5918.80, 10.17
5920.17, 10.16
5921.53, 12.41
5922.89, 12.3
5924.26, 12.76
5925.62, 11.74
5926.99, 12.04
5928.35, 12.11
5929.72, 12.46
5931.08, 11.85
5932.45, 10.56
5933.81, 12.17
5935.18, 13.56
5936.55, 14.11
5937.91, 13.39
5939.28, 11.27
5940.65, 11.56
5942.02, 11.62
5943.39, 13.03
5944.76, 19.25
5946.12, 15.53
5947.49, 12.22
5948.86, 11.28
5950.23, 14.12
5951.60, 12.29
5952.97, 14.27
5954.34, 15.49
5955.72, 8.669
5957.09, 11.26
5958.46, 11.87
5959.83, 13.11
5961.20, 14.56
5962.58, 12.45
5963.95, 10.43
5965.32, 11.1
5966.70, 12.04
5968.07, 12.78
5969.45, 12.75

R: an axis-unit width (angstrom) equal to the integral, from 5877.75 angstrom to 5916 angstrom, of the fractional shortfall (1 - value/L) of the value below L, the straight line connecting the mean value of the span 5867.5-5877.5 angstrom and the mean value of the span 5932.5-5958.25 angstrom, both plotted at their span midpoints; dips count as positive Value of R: 6.5 angstrom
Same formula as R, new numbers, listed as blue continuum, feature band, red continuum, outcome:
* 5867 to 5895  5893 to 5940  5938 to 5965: 3.3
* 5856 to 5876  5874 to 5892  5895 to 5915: 0.9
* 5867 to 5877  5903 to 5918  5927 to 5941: 1.6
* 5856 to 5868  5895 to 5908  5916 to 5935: 0.9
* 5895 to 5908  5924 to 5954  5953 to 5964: -2.2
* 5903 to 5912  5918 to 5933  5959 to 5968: 0.4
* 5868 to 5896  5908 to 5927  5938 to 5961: 1.5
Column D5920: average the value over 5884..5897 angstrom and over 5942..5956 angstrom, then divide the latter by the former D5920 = 1.32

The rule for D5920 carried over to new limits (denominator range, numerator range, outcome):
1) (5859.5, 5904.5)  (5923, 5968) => 1.08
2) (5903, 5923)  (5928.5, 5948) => 1.14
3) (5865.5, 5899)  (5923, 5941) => 1.04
